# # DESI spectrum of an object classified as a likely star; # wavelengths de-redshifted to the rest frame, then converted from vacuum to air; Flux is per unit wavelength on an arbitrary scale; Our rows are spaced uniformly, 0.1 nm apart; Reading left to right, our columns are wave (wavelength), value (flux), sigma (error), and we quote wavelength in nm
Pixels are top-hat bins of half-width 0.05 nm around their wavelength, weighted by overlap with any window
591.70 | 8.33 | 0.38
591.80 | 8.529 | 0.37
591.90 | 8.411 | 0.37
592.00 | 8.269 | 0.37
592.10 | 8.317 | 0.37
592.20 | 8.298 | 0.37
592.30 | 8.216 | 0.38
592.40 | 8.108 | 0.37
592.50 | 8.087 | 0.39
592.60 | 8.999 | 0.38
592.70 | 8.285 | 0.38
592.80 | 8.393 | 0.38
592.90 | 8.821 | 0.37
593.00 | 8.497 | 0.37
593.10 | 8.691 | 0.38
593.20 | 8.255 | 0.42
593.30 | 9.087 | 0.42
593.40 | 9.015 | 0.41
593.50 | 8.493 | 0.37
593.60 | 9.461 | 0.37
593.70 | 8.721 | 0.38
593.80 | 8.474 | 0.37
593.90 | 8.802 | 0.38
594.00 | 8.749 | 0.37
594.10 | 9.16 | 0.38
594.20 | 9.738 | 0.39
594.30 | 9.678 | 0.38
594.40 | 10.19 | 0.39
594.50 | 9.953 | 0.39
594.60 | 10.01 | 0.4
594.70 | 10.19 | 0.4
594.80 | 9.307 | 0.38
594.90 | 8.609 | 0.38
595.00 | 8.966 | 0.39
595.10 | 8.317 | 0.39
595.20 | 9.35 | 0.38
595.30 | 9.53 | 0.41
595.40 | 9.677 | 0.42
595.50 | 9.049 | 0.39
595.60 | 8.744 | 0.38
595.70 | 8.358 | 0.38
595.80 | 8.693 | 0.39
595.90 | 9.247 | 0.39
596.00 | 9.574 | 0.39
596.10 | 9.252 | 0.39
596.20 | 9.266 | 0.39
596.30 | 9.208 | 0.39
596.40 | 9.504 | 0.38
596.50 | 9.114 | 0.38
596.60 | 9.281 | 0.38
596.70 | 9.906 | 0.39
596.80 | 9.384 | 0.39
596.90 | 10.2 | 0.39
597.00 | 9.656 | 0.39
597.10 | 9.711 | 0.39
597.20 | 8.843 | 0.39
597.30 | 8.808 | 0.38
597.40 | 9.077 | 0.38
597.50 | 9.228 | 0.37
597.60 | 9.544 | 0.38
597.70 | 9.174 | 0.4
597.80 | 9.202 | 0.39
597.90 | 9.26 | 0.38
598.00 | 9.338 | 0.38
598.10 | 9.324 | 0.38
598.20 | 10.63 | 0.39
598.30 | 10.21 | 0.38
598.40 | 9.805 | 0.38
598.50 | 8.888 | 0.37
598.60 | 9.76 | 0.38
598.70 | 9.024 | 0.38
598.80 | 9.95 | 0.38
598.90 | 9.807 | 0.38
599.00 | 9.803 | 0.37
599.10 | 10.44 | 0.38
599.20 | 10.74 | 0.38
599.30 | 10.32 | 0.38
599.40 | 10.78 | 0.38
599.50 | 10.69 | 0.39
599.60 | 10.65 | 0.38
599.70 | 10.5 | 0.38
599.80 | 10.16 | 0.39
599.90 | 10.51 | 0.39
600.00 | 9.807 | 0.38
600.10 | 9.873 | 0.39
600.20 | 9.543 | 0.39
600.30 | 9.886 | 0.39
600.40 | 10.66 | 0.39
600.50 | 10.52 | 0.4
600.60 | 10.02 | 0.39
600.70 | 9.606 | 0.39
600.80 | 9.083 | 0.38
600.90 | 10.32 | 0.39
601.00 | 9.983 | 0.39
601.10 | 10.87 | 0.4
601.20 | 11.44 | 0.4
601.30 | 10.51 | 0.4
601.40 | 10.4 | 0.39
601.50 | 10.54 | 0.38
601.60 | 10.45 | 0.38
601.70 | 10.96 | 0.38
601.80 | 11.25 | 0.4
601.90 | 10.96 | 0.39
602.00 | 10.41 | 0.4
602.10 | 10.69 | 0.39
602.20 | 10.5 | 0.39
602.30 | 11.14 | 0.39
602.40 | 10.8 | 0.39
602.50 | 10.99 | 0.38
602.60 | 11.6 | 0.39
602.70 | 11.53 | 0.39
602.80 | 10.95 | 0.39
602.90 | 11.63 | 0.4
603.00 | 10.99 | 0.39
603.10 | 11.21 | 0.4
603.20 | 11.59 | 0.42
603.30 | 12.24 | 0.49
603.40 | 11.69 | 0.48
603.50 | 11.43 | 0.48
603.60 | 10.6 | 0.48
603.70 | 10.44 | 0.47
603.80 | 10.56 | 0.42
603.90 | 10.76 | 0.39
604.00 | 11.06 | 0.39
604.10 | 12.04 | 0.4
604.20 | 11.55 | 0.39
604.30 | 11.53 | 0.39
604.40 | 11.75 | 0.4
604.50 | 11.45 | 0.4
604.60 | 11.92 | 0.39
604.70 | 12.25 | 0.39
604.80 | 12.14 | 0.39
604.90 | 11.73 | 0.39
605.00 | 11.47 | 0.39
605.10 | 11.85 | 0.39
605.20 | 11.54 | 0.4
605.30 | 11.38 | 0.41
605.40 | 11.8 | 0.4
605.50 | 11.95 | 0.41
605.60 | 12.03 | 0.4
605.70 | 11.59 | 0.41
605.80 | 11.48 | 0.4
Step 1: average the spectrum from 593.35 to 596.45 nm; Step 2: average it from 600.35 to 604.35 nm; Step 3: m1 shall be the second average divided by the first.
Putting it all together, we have 1.18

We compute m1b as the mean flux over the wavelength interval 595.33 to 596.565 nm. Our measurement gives 9.15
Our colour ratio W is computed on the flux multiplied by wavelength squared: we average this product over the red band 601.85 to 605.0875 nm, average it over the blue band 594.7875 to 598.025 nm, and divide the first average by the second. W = 1.26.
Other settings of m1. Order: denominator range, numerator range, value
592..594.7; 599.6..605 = 1.23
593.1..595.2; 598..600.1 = 1.10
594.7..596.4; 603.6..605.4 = 1.26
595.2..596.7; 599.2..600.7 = 1.12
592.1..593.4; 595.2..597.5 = 1.09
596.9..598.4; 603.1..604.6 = 1.20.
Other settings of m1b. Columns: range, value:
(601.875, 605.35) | 11.3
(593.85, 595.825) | 9.26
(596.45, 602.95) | 10.1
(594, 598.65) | 9.38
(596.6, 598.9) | 9.5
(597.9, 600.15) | 10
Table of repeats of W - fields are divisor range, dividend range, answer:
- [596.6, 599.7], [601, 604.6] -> 1.16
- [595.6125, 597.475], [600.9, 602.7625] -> 1.19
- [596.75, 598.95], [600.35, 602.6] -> 1.13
